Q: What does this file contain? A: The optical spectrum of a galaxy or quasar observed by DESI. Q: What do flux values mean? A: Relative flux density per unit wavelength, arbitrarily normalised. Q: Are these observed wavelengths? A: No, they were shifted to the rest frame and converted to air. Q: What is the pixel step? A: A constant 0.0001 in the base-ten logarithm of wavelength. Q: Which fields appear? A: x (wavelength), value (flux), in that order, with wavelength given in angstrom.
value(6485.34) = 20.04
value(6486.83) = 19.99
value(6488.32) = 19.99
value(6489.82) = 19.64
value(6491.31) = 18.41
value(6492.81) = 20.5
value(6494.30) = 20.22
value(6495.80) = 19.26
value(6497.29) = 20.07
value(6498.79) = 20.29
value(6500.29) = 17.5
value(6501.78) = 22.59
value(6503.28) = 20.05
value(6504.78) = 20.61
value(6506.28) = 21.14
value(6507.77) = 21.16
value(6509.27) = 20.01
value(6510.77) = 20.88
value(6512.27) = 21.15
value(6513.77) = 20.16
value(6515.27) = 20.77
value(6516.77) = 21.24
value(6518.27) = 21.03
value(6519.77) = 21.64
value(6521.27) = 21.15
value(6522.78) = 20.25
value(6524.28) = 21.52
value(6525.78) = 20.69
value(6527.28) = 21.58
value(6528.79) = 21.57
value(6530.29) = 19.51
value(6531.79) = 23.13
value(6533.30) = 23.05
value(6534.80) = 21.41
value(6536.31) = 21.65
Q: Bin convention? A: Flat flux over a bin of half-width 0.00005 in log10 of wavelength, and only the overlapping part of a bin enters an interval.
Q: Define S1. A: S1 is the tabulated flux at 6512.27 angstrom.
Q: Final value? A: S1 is 21.15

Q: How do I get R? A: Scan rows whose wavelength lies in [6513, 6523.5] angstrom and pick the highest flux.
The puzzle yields 21.64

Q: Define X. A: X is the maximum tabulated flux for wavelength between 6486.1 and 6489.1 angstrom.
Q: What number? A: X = 19.99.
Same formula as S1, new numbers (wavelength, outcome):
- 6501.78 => 22.59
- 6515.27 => 20.77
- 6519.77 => 21.64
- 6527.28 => 21.58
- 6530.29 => 19.51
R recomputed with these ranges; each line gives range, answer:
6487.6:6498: 20.5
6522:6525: 21.52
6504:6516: 21.16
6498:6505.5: 22.59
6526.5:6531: 21.58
